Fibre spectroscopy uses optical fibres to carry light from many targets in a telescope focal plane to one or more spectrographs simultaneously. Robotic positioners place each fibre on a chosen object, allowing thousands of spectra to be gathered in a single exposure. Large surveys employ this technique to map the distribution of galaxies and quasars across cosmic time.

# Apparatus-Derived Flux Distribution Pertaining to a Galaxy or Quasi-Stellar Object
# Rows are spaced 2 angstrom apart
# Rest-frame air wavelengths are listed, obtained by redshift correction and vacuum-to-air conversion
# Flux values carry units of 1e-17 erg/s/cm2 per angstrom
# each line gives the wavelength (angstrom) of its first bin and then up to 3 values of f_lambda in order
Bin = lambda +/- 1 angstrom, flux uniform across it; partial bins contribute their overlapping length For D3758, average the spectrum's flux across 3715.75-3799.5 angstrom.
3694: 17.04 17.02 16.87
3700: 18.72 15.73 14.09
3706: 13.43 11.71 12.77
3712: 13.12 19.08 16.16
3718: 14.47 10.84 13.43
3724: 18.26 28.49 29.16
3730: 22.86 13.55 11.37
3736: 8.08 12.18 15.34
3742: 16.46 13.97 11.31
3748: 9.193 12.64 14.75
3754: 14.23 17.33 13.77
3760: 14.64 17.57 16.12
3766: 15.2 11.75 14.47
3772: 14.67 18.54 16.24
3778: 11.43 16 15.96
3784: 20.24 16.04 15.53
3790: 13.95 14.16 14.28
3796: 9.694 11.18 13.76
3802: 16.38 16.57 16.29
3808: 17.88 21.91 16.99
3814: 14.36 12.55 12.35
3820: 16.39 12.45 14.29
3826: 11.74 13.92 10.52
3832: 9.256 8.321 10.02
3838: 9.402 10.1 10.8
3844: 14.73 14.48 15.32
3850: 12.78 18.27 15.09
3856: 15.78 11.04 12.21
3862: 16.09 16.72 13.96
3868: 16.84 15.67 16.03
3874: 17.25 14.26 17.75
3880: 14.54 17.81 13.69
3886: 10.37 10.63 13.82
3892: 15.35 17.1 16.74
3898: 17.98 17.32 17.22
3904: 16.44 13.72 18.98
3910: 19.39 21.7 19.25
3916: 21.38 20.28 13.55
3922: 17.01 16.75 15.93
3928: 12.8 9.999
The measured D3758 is 15.1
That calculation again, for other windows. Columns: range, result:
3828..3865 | 12.9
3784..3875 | 14.1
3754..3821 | 15.3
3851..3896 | 15.1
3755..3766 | 15.8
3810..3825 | 14.7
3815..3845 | 11.8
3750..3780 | 15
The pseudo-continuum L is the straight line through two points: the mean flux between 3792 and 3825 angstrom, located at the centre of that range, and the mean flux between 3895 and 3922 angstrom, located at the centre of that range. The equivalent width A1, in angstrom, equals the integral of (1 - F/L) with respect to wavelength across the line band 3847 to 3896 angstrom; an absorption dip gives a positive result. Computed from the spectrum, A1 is 5.3 angstrom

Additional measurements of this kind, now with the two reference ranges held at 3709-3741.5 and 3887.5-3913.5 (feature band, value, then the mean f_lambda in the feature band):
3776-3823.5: 4.0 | 15.1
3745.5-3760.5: 2.6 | 13.5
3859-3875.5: 1.1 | 15.6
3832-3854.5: 5.6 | 12.5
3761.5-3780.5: 1.4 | 15.1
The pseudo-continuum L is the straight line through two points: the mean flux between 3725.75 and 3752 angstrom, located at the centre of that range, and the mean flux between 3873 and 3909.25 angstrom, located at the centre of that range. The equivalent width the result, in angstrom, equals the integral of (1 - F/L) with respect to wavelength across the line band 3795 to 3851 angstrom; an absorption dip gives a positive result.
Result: 7.7 angstrom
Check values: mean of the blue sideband 15.3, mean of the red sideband 15.6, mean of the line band 13.4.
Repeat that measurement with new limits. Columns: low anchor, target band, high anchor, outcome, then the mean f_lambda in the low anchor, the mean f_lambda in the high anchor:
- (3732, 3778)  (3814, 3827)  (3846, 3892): 1.0 angstrom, 14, 14.8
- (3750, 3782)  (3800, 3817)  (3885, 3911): -1.3 angstrom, 15.1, 15.8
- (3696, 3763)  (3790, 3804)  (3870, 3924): 2.0 angstrom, 15.3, 16.5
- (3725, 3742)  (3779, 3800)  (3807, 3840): 0.3 angstrom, 17.6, 13.2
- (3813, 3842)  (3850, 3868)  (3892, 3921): -0.9 angstrom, 11.8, 17.8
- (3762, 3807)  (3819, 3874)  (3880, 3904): 6.1 angstrom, 15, 15.3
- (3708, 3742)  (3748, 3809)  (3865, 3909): 3.7 angstrom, 16.1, 15.6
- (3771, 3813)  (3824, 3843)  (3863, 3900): 6.0 angstrom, 15.6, 15.4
